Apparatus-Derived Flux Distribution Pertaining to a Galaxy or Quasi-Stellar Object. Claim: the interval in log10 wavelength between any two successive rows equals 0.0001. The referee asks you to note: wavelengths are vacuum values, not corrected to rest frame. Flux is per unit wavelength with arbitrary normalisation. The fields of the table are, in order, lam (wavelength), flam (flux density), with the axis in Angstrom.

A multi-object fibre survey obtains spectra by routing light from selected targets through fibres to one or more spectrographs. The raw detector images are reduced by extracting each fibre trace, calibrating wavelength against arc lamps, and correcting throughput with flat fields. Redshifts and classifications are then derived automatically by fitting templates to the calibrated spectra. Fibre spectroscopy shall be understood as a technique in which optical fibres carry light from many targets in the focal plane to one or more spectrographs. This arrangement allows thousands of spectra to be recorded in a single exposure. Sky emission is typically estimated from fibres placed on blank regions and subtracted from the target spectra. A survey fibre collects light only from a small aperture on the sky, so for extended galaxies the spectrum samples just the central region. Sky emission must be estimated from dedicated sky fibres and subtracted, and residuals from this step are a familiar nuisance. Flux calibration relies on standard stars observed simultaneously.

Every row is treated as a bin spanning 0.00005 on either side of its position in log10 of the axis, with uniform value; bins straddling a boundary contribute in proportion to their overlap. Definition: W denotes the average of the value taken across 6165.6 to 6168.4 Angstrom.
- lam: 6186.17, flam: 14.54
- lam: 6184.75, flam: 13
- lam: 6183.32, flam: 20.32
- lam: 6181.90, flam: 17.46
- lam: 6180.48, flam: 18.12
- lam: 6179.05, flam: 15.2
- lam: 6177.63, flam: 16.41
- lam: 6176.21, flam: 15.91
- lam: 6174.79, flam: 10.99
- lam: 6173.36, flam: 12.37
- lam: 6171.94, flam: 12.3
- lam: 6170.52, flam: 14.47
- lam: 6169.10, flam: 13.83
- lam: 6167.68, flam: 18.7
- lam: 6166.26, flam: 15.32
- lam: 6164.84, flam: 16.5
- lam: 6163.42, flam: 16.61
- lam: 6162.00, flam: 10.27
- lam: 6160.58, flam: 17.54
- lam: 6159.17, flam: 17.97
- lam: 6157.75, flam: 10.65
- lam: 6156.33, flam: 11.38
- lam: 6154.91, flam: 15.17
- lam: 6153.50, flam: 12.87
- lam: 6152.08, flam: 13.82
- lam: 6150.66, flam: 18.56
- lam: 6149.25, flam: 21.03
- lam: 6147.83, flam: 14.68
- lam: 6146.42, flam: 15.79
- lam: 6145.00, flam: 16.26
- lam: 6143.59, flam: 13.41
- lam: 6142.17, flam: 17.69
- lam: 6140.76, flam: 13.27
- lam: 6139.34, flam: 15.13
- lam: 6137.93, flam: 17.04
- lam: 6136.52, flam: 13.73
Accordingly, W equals 17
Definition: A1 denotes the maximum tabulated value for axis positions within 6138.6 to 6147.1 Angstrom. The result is 17.69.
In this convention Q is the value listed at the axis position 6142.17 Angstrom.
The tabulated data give 17.69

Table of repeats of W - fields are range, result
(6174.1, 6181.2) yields 15.3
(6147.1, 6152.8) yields 17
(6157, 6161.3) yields 15.3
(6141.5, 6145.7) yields 15.8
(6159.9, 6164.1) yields 14.8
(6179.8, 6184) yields 18.7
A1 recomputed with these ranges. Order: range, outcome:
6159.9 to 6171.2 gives 18.7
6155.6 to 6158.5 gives 11.38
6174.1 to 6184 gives 20.32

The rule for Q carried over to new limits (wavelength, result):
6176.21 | 15.91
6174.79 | 10.99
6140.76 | 13.27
